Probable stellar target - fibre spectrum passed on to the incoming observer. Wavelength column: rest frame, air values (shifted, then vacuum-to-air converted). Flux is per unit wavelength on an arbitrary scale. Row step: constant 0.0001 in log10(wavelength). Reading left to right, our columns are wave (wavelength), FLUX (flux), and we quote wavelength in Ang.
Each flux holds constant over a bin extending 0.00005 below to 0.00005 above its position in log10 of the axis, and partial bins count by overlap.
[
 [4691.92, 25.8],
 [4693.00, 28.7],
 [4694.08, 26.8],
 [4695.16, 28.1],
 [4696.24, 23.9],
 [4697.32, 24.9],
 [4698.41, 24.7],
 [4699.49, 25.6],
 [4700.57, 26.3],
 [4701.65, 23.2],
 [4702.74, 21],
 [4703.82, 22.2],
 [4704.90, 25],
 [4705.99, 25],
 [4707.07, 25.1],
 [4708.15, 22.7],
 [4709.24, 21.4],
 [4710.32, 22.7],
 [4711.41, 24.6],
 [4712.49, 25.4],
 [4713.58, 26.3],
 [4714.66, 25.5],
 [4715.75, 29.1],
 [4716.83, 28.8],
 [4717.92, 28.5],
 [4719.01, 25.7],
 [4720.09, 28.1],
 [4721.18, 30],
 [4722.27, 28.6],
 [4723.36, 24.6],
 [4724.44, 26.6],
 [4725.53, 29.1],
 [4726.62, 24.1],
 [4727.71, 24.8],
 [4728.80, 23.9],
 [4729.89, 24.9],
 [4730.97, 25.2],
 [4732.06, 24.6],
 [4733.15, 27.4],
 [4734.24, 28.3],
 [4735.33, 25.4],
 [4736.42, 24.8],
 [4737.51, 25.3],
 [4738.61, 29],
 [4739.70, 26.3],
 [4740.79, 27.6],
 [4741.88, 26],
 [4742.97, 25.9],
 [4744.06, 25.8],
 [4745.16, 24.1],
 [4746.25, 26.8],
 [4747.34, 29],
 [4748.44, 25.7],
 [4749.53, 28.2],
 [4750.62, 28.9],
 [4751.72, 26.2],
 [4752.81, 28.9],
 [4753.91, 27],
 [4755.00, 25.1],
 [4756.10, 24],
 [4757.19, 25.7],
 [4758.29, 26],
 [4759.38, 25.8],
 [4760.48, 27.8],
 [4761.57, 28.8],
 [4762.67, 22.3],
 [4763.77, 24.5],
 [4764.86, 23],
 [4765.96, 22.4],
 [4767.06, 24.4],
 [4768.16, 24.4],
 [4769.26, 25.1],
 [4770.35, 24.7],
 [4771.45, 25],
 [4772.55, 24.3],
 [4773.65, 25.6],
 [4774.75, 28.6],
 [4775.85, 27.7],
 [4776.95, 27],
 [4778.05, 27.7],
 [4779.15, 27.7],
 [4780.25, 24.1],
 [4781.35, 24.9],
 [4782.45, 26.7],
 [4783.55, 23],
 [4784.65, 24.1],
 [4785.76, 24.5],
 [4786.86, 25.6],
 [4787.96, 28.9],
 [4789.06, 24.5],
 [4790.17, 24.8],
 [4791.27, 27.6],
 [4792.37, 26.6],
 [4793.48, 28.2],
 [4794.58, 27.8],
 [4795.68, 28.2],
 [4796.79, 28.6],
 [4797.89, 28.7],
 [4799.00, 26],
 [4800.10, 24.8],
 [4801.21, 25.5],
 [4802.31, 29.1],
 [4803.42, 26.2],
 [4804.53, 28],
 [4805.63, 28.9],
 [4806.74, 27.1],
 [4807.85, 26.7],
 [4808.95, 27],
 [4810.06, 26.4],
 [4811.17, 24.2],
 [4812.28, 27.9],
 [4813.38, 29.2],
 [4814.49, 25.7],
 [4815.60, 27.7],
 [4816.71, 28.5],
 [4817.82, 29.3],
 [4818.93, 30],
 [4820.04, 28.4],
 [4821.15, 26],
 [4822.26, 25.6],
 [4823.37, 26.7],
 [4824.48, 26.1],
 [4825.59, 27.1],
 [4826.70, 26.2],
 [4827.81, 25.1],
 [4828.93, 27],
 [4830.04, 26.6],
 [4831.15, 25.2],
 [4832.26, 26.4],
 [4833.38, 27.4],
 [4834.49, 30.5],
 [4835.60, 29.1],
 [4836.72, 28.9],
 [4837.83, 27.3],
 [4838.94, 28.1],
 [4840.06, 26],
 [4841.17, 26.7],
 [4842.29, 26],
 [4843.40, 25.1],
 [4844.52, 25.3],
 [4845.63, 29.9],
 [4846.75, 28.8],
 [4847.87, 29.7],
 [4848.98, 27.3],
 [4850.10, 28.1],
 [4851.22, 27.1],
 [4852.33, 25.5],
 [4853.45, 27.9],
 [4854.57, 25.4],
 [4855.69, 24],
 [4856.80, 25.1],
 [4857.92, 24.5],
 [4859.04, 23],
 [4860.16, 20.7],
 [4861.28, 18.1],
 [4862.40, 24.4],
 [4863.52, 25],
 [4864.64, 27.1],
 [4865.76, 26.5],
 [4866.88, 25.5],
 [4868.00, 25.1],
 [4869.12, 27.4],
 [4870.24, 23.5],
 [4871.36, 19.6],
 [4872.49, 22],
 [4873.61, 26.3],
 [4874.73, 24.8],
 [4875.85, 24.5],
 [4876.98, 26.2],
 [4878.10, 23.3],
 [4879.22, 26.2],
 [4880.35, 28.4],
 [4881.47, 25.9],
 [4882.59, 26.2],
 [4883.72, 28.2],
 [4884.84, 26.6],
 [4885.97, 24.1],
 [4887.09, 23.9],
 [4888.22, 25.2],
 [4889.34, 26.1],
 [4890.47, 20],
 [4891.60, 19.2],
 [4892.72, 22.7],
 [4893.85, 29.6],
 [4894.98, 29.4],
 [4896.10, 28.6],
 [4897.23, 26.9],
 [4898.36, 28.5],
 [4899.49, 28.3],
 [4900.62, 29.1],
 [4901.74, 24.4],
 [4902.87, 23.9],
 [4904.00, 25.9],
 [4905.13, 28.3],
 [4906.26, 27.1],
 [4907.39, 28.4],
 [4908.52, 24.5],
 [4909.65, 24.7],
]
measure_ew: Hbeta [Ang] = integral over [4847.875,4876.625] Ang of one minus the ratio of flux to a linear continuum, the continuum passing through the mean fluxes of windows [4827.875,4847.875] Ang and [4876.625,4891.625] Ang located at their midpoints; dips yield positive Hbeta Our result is 1.47 Ang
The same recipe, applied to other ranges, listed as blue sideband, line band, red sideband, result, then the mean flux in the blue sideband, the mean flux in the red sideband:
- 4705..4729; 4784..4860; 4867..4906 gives -3.4 Ang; 25.9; 25.6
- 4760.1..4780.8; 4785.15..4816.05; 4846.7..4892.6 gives -1.9 Ang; 25.5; 25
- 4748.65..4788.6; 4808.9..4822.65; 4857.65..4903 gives -1.0 Ang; 25.8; 25.1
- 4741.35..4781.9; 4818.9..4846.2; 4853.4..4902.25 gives -1.7 Ang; 25.9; 25.1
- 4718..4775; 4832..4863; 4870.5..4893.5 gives -1.7 Ang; 26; 24.5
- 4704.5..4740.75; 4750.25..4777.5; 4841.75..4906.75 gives 0.2 Ang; 26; 25.6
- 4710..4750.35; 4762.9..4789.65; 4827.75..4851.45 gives 1.5 Ang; 26.4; 27.4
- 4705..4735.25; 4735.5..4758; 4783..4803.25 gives -0.3 Ang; 25.9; 26.5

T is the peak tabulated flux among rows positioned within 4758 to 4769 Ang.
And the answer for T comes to 28.8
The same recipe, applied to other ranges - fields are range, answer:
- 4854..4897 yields 29.6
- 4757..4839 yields 30.5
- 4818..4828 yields 30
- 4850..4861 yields 28.1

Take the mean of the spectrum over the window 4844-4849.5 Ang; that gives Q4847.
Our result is 28.2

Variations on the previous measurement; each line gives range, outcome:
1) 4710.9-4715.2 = 25.5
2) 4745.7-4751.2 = 27.7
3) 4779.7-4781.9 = 24.5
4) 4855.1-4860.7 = 23.5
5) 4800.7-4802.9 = 27.3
